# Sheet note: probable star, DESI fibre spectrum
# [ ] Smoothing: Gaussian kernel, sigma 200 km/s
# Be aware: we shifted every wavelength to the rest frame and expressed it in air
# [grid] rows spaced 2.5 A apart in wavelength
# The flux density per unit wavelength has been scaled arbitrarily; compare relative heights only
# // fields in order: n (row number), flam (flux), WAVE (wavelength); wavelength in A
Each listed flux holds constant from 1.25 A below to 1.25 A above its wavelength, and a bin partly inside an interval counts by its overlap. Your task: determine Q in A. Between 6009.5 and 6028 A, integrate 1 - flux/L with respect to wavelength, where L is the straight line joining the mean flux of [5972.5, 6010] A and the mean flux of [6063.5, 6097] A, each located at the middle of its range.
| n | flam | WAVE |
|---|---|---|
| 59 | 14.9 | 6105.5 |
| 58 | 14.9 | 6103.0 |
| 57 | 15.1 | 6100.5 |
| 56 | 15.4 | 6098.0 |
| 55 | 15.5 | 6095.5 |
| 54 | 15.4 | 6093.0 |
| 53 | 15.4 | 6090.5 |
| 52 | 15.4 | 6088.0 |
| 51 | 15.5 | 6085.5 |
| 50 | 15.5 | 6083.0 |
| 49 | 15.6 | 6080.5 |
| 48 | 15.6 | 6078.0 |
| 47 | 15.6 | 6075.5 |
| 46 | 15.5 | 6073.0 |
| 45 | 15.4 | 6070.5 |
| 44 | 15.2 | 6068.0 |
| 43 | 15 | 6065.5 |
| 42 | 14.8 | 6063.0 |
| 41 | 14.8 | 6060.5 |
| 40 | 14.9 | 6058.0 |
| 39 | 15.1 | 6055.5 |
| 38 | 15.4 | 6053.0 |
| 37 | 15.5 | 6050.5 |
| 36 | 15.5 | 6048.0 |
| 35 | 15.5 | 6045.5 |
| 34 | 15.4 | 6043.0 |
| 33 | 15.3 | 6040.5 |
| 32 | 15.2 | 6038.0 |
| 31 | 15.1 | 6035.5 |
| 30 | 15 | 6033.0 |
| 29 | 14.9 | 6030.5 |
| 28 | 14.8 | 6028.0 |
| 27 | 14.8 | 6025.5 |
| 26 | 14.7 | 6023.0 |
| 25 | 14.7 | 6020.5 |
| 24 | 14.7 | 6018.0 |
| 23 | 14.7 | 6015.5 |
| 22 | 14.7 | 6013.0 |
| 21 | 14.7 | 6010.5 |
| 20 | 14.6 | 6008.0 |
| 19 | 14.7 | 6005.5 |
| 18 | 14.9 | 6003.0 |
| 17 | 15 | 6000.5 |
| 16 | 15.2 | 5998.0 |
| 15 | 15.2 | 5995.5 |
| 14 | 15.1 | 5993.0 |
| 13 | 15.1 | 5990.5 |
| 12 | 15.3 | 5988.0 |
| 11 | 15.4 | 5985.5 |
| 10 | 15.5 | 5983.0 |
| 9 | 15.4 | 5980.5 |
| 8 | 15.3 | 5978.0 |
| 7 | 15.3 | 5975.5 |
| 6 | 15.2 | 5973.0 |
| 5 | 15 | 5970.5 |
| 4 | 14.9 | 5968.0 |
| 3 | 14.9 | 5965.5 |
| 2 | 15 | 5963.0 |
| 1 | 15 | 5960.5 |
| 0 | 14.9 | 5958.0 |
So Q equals 0.6 A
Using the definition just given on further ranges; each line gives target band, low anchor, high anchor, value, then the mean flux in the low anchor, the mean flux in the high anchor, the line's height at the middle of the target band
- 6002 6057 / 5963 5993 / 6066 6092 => 1.2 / 15.2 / 15.5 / 15.3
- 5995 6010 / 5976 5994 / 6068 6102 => 0.4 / 15.3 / 15.4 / 15.3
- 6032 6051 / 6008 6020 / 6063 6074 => -0.4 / 14.7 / 15.2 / 15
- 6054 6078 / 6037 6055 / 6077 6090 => 0.4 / 15.4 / 15.5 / 15.5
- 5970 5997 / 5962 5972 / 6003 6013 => -0.7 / 15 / 14.7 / 14.9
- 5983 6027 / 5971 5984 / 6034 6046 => 1.1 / 15.3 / 15.3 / 15.3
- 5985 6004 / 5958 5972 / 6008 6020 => -0.4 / 15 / 14.7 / 14.8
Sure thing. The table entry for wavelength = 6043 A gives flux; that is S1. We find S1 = 15.4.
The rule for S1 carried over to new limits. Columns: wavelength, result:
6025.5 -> 14.8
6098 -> 15.4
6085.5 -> 15.5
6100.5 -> 15.1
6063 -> 14.8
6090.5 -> 15.4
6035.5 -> 15.1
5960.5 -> 15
